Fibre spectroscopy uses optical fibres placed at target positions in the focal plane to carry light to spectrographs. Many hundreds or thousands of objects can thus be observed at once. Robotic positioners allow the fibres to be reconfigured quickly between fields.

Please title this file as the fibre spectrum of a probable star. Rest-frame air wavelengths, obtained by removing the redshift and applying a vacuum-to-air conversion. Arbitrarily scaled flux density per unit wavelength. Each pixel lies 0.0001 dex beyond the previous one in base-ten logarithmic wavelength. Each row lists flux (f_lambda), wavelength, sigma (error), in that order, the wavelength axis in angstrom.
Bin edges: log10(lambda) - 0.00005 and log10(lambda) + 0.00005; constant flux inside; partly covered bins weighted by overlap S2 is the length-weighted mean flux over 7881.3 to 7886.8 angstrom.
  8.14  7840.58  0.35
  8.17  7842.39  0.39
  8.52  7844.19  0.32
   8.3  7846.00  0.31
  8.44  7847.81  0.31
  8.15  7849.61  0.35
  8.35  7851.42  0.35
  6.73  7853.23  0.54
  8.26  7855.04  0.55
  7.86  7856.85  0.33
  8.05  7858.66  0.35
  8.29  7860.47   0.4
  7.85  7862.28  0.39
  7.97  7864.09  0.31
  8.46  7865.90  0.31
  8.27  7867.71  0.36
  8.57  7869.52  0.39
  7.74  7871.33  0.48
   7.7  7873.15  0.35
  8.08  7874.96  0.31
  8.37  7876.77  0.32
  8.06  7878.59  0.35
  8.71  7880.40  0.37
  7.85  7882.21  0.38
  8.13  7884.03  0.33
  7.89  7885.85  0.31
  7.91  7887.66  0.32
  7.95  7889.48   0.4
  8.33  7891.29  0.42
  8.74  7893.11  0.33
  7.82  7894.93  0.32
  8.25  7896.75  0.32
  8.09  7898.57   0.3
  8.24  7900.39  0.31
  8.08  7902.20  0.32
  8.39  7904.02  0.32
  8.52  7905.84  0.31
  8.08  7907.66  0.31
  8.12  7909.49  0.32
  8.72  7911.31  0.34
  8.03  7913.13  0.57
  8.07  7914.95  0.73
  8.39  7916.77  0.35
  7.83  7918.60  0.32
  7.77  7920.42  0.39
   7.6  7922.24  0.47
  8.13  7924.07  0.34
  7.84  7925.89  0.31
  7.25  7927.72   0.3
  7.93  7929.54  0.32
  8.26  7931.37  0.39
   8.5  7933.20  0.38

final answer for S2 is 7.96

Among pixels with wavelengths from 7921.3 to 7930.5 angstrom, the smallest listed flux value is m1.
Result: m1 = 7.25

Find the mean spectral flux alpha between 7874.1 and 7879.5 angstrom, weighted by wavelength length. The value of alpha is 8.17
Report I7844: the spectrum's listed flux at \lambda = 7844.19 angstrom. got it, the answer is 8.52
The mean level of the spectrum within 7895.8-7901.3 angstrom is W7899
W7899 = 8.2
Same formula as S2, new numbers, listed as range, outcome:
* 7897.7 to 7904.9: 8.21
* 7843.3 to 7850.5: 8.35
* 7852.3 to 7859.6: 7.72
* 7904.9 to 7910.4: 8.23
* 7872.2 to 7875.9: 7.89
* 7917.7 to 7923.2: 7.74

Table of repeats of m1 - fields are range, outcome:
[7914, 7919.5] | 7.83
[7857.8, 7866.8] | 7.85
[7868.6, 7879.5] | 7.7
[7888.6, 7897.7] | 7.82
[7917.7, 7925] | 7.6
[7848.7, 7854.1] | 6.73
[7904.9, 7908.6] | 8.08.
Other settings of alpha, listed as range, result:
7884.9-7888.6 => 7.9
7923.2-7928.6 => 7.74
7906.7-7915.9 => 8.21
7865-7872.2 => 8.27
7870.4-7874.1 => 7.73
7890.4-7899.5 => 8.24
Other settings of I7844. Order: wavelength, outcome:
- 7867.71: 8.27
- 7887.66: 7.91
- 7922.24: 7.6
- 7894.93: 7.82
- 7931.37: 8.26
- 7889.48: 7.95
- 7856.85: 7.86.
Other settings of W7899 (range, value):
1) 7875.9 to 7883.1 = 8.25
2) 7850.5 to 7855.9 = 7.77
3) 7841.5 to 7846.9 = 8.33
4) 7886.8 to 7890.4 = 7.94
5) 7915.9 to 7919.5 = 8.09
